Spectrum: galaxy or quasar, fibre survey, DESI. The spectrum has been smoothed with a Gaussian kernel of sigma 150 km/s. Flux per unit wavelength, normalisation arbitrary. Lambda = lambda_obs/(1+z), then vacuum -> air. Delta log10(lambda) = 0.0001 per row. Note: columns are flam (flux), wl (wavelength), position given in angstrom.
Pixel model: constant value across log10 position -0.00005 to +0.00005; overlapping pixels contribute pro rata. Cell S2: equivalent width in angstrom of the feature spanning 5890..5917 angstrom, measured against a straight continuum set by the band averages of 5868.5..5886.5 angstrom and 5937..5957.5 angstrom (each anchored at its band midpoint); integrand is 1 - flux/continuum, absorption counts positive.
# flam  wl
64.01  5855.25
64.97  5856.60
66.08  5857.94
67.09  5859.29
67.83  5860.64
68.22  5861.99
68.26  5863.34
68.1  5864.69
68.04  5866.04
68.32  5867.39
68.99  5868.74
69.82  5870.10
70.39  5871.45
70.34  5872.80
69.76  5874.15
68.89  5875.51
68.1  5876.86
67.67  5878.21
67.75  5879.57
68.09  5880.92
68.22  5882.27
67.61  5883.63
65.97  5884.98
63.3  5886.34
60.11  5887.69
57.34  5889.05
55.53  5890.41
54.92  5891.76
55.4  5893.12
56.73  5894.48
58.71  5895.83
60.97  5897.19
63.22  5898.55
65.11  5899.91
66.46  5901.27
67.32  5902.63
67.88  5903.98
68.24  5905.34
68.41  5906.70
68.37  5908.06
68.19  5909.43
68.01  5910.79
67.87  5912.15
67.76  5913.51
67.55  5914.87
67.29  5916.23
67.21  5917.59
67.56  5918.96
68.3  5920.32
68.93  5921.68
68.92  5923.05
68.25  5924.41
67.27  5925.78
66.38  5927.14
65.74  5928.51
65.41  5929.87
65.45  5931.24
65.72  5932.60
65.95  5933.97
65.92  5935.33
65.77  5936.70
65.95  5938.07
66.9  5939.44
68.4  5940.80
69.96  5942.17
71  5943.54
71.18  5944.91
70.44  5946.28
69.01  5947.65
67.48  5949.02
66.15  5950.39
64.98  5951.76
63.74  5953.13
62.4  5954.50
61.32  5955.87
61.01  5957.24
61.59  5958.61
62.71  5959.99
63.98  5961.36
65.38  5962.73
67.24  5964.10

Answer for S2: 1.4 angstrom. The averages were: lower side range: 68.3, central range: 64.3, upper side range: 66.8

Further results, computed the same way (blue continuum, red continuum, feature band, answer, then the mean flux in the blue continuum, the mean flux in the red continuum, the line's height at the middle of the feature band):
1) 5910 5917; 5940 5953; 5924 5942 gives 0.46 angstrom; 67.8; 68.5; 68.2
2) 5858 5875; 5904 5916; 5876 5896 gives 1.71 angstrom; 68.6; 68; 68.3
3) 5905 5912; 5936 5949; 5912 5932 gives 0.30 angstrom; 68.1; 68.6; 68.3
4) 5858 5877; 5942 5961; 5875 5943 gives 1.59 angstrom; 68.6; 65.8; 67.2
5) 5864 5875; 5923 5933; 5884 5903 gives 2.04 angstrom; 69.2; 66.6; 68.1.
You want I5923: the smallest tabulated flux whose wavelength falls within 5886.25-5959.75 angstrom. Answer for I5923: 54.92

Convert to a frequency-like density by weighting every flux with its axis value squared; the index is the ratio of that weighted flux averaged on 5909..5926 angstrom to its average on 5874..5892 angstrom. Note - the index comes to 1.1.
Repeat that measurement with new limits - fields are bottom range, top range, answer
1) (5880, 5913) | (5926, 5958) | 1.05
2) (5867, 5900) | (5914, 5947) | 1.07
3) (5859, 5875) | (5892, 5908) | 0.93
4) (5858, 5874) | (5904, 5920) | 1.00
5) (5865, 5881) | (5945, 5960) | 0.97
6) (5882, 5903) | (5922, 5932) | 1.10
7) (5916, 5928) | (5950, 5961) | 0.94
